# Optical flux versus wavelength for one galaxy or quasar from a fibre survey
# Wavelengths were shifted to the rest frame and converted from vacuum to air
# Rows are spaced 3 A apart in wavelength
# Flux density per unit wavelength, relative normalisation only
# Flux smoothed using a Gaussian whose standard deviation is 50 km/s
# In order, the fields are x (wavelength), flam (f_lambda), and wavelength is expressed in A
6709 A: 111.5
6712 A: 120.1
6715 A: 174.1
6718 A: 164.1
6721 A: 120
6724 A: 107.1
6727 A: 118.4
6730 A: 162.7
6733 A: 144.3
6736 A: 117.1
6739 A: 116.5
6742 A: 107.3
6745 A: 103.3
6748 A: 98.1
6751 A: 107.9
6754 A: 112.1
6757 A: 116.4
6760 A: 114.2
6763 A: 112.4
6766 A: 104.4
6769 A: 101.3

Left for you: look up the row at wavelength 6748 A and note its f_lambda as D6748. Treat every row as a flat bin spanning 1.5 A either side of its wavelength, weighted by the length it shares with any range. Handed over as 98.1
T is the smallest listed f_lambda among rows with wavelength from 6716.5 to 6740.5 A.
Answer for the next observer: 107.1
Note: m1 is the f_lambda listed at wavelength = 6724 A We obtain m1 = 107.1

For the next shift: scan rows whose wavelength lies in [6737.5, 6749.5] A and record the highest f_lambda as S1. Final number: 116.5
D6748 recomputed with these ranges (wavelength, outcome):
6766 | 104.4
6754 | 112.1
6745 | 103.3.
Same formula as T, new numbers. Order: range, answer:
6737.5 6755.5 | 98.1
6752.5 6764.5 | 112.1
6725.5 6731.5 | 118.4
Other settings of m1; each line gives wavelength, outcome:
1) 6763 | 112.4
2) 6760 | 114.2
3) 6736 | 117.1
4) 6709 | 111.5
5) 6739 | 116.5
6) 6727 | 118.4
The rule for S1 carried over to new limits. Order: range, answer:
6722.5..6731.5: 162.7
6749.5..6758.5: 116.4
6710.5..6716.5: 174.1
